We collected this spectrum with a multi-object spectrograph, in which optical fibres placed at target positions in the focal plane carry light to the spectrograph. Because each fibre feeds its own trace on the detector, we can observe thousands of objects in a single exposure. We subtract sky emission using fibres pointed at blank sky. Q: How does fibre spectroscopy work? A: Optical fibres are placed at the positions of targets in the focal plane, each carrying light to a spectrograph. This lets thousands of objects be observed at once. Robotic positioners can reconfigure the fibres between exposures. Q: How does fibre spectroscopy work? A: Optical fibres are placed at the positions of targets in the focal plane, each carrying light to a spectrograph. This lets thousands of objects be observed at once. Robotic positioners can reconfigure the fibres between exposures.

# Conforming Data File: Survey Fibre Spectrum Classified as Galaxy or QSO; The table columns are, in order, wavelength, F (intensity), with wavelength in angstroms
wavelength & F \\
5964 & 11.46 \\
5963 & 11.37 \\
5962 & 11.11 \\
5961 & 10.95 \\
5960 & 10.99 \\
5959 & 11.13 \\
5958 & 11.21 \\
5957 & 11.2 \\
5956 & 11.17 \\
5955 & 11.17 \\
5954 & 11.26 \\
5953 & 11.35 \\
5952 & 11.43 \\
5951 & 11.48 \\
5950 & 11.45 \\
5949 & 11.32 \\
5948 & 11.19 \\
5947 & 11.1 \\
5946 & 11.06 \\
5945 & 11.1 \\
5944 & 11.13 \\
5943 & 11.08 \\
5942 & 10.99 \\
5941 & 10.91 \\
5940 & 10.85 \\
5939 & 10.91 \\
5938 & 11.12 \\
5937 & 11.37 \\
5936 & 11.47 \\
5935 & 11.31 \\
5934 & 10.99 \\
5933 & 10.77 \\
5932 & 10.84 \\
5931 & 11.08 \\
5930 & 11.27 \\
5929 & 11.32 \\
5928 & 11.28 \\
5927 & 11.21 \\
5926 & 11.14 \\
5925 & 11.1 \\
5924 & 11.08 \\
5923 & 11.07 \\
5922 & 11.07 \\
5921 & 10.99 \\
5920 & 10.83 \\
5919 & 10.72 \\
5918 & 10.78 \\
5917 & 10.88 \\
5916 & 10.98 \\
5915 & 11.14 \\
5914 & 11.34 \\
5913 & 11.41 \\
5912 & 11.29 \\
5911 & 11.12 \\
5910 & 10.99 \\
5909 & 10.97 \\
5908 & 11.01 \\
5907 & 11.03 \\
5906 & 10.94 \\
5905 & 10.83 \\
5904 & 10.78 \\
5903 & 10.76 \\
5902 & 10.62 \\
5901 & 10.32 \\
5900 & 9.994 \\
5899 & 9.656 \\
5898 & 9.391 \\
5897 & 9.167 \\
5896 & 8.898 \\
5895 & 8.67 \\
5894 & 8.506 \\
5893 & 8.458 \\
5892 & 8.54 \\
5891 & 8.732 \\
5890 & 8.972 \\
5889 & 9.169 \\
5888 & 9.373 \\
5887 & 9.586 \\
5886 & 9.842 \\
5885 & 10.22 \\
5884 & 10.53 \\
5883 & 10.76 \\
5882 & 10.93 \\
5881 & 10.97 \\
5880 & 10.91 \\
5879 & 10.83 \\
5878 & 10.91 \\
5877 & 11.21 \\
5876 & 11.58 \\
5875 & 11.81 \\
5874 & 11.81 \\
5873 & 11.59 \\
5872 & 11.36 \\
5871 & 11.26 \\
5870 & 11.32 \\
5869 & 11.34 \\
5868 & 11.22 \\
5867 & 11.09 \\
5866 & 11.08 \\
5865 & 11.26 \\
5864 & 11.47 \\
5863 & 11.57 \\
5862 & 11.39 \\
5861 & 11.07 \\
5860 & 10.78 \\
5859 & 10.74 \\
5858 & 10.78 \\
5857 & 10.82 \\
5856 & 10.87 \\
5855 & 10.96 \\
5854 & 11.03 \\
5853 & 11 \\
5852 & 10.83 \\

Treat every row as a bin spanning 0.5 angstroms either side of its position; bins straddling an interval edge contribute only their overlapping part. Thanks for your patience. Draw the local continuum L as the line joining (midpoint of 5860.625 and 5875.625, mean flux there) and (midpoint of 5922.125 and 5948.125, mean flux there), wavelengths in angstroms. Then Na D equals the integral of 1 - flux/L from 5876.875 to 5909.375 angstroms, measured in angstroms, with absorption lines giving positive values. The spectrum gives 3.60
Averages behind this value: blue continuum 11.4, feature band 10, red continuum 11.1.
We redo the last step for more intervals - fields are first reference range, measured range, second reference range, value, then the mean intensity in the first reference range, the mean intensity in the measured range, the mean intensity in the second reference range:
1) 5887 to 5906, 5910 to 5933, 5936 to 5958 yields -1.6 angstroms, 9.53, 11.1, 11.2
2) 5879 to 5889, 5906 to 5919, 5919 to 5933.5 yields -0.3 angstroms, 10.3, 11.1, 11.1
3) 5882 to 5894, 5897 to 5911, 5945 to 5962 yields -0.9 angstroms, 9.49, 10.5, 11.2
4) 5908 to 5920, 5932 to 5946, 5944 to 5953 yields 0.2 angstroms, 11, 11.1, 11.3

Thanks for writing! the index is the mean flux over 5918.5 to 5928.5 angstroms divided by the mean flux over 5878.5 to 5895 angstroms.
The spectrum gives 1.13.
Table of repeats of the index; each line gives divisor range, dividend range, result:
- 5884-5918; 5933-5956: 1.10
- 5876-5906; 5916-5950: 1.11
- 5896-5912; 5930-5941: 1.06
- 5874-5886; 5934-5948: 1.01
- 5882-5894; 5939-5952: 1.17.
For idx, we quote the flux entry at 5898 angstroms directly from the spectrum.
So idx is 9.391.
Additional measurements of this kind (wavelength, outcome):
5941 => 10.91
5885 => 10.22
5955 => 11.17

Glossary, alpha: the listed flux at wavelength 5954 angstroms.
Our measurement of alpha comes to 11.26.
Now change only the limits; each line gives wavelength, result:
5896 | 8.898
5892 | 8.54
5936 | 11.47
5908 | 11.01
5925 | 11.1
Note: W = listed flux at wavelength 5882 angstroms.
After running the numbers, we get 10.93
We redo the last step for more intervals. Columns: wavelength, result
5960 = 10.99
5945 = 11.1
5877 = 11.21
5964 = 11.46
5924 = 11.08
